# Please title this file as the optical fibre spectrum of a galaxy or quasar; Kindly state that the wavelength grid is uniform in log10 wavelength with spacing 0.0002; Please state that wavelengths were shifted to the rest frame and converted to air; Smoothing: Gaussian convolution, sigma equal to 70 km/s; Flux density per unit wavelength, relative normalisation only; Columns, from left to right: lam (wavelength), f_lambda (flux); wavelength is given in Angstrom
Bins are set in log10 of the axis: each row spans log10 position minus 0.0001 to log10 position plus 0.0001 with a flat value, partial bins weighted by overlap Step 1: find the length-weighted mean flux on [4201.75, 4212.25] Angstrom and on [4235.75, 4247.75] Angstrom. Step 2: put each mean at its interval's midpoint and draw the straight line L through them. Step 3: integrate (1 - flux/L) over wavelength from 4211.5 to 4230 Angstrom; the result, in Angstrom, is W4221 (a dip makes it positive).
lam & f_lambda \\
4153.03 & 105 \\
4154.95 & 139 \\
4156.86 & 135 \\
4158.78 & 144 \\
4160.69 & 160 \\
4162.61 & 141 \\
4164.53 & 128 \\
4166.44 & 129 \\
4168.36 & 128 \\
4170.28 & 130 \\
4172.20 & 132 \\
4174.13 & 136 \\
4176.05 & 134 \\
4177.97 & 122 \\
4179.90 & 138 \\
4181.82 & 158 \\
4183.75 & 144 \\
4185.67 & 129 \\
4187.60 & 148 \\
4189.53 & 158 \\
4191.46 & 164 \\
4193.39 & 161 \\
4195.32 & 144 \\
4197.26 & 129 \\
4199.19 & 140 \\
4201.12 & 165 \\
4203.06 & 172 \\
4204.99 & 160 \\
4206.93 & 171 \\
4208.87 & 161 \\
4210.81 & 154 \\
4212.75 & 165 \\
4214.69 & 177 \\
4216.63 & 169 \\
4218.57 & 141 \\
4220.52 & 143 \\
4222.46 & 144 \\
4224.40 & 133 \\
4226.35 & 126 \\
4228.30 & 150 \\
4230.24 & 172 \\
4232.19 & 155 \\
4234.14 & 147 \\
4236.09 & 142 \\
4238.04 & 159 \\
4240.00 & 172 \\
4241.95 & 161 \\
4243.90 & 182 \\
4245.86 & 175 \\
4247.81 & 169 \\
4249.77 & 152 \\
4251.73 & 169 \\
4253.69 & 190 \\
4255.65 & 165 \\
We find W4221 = 1.58 Angstrom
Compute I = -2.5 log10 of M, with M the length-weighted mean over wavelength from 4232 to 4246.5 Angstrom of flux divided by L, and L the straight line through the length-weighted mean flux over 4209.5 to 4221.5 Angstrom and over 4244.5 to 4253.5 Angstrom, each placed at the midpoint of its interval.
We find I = 0.03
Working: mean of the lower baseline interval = 158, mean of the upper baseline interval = 169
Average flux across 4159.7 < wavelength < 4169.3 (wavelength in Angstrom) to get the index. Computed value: 137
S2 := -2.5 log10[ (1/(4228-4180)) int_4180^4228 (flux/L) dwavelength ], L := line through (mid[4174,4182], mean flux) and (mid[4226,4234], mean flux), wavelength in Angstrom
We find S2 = -0.06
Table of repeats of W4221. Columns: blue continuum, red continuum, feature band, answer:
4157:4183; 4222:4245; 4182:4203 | -1.0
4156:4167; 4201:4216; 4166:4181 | 1.5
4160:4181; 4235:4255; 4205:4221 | -0.8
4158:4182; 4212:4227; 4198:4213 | -1.5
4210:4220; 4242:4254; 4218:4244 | 2.3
